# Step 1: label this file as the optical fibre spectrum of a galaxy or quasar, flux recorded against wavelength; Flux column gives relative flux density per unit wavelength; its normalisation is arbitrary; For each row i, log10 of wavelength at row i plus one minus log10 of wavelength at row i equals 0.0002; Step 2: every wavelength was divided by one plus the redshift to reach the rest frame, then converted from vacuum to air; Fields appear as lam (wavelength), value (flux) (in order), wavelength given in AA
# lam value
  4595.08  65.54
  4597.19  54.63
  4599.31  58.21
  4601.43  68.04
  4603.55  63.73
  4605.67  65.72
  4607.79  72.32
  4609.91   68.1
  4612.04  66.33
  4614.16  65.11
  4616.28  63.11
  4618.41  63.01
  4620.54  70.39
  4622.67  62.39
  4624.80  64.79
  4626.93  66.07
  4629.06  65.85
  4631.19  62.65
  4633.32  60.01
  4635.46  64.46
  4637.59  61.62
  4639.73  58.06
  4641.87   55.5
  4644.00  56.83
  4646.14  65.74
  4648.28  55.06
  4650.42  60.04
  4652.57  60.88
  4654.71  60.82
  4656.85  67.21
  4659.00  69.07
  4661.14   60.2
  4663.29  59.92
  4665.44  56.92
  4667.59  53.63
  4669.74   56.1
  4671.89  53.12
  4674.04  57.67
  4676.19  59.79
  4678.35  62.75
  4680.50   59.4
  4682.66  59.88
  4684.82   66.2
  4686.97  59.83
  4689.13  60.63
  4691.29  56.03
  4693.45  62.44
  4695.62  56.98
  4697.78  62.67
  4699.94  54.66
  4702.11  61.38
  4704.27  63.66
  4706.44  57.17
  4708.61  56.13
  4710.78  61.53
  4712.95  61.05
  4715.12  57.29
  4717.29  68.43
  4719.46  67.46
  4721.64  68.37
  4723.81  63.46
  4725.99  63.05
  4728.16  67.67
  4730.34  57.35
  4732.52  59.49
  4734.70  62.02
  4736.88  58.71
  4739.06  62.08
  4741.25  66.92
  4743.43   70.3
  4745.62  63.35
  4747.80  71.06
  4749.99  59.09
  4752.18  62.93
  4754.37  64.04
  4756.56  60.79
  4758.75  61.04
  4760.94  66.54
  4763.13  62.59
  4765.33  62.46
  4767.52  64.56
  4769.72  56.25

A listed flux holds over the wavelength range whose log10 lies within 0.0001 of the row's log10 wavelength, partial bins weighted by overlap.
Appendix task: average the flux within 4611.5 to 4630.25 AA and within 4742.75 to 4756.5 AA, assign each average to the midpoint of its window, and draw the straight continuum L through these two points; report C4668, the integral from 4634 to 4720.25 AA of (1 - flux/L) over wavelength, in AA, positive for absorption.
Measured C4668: 6.3 AA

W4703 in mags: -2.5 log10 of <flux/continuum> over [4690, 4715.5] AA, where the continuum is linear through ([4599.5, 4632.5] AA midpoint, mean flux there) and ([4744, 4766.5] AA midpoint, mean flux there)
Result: 0.088 mag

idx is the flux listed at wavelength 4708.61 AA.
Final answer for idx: 56.13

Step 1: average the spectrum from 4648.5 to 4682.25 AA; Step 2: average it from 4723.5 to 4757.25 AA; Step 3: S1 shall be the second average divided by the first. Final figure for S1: 1.06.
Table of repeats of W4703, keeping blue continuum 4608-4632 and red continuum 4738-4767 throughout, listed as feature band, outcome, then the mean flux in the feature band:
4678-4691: 0.065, 61.1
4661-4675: 0.152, 56.5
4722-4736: 0.032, 62.5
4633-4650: 0.098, 59.7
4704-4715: 0.091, 59.4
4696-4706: 0.078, 60.1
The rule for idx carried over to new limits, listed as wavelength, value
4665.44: 56.92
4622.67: 62.39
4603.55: 63.73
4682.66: 59.88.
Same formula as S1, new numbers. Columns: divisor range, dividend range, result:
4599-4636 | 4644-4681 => 0.92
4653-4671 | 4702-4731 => 1.04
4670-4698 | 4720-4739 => 1.05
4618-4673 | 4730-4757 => 1.03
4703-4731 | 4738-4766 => 1.02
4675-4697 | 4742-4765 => 1.06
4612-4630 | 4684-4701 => 0.92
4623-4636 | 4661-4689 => 0.92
